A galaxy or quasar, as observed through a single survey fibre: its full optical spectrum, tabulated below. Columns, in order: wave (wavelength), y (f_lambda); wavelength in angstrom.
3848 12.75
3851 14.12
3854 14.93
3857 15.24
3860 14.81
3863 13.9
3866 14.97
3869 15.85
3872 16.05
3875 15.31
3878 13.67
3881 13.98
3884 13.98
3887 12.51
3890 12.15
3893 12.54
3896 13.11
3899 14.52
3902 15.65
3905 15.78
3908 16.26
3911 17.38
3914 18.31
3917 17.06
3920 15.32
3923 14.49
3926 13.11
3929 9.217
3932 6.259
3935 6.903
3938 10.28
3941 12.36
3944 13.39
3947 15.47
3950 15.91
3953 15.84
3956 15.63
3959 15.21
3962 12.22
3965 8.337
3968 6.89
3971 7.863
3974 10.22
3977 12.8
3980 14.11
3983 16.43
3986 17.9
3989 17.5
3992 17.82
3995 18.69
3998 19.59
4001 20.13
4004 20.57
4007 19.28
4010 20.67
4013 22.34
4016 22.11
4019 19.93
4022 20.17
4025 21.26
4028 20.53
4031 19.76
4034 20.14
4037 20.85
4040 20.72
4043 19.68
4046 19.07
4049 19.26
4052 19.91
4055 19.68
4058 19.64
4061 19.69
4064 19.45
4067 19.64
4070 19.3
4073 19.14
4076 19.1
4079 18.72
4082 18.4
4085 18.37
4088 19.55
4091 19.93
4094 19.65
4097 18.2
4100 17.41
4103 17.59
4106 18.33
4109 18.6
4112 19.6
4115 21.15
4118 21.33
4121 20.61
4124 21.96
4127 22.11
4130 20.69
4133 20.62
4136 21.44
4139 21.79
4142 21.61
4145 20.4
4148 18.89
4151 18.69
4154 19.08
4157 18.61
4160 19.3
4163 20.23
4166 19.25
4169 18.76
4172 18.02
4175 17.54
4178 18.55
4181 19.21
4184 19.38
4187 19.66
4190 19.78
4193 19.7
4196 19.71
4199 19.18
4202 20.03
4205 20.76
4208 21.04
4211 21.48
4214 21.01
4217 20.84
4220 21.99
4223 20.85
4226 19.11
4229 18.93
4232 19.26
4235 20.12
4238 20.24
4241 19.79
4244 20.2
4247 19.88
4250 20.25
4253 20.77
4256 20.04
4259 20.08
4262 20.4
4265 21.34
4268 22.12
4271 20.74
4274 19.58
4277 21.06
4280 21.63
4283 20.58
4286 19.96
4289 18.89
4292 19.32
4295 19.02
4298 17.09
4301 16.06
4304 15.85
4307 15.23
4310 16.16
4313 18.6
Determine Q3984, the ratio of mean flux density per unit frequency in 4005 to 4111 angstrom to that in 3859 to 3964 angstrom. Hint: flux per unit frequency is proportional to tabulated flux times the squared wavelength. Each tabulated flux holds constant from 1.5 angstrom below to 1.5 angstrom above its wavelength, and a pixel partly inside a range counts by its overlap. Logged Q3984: 1.51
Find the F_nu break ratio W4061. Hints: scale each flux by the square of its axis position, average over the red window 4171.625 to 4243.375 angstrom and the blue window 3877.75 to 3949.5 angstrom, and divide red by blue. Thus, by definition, 1.70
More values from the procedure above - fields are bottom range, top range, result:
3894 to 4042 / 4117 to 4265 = 1.41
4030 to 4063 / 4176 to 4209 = 1.06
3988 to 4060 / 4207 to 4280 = 1.14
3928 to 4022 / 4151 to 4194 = 1.39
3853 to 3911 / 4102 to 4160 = 1.57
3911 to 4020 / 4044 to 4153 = 1.40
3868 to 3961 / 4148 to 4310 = 1.64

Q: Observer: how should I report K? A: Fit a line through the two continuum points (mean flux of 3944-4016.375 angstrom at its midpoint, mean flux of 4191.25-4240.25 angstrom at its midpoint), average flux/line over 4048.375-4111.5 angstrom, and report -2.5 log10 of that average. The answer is -0.079 mag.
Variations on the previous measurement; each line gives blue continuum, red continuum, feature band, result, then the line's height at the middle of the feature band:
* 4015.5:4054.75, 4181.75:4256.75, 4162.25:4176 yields 0.08 mag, 20.2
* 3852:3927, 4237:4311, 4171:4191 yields -0.03 mag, 18.3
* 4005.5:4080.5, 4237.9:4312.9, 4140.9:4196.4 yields 0.02 mag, 19.7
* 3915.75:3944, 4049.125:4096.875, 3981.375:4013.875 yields -0.24 mag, 15.3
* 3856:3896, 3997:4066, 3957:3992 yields 0.36 mag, 18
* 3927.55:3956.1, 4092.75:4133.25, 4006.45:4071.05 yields -0.23 mag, 16.4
